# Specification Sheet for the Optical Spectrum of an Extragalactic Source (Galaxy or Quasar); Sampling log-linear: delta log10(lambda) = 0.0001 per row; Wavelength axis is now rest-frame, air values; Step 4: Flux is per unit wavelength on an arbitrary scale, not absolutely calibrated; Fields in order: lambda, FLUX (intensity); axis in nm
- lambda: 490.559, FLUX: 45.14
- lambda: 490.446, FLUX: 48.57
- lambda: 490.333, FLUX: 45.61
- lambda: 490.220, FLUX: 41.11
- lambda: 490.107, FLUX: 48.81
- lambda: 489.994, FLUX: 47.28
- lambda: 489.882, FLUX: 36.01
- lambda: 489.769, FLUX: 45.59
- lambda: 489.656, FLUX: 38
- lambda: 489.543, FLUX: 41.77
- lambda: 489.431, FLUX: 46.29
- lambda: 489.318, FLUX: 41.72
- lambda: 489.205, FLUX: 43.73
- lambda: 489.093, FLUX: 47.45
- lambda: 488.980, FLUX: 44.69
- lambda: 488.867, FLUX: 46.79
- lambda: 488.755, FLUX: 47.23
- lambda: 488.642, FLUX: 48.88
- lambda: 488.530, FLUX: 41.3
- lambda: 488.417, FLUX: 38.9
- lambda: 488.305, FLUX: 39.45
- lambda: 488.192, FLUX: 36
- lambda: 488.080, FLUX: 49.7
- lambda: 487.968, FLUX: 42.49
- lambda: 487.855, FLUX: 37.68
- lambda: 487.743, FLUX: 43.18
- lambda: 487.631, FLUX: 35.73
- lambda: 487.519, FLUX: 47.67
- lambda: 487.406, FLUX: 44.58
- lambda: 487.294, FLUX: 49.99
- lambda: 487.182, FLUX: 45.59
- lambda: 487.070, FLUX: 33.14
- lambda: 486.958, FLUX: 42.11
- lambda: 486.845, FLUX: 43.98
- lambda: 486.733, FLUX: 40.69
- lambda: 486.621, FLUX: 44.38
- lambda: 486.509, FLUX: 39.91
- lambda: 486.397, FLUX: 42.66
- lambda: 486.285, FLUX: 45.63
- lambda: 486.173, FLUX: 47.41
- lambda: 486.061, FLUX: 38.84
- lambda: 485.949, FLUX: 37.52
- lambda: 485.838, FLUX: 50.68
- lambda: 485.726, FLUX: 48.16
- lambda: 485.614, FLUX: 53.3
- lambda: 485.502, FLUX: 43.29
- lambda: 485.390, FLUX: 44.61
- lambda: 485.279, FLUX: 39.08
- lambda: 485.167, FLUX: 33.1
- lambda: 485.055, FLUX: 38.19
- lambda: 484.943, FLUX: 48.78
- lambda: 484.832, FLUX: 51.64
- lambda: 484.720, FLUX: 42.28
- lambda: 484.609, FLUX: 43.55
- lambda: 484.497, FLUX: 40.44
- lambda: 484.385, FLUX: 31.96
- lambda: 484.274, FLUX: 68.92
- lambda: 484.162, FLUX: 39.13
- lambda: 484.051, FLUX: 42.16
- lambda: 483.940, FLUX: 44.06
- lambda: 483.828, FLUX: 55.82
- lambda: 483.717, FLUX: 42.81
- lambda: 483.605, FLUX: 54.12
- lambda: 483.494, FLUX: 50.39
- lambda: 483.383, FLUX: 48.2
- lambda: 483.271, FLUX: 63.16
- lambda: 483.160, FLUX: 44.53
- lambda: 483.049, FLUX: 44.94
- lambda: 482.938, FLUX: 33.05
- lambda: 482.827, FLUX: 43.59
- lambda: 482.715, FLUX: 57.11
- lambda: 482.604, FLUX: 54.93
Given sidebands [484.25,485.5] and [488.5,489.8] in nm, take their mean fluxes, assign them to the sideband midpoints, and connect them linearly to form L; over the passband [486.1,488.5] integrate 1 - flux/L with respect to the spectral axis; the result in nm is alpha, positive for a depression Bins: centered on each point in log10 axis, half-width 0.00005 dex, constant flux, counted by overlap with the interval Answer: 0.085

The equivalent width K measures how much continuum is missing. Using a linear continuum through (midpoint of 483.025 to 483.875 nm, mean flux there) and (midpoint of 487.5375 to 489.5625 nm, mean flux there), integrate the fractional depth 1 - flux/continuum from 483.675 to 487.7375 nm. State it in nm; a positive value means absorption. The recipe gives 0.29 nm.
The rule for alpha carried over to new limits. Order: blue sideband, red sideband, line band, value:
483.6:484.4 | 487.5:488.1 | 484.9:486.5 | 0.06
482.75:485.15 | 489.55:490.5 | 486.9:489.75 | 0.09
